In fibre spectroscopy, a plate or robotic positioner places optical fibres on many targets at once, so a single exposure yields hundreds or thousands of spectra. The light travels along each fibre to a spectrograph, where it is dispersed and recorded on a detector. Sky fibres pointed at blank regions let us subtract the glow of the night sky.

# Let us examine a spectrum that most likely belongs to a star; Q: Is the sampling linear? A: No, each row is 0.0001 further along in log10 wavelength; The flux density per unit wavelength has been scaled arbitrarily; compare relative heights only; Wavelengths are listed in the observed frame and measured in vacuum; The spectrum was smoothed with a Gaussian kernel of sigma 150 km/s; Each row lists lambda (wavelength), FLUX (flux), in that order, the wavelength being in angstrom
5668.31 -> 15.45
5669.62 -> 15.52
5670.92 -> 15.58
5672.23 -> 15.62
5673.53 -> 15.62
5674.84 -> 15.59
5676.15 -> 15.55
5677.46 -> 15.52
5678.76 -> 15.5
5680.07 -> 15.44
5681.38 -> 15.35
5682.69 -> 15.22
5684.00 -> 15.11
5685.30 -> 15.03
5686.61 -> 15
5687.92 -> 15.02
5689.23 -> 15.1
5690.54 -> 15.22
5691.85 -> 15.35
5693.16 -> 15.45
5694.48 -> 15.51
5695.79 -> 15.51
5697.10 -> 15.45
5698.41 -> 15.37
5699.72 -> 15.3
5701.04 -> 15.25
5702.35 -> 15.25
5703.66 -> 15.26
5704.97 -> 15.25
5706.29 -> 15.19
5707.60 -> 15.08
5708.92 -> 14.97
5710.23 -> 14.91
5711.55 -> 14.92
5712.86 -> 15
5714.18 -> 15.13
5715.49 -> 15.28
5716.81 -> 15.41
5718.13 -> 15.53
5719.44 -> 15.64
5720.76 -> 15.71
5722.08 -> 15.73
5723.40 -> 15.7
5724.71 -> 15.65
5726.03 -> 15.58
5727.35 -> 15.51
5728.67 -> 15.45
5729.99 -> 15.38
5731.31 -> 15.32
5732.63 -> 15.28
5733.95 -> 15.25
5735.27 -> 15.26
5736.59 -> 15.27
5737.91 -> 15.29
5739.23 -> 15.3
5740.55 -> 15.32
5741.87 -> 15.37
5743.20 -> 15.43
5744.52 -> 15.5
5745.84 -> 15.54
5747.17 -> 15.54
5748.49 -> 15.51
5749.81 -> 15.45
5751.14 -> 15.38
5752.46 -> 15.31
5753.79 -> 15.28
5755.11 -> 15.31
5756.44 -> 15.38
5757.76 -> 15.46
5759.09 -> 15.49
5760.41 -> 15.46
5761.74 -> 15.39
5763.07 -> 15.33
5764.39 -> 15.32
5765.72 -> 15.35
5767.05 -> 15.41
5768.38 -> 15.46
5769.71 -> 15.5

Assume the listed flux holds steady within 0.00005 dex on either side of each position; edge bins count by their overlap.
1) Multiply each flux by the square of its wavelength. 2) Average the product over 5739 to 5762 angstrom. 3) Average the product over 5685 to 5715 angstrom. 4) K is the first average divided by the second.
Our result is 1.03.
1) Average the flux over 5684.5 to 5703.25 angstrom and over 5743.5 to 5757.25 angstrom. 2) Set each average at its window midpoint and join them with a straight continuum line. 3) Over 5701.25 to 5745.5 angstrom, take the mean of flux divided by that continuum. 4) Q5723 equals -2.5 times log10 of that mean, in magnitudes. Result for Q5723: 0.00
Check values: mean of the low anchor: 15.3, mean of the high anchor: 15.4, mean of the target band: 15.3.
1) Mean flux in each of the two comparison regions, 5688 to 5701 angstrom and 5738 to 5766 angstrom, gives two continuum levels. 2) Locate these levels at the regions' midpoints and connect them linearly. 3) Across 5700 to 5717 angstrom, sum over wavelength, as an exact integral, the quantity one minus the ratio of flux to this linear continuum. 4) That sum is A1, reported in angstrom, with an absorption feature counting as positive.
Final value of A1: 0.23 angstrom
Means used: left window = 15.3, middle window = 15.1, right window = 15.4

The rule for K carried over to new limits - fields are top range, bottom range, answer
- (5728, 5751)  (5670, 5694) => 1.02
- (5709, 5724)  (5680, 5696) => 1.02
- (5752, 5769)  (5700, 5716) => 1.04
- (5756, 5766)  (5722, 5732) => 1.00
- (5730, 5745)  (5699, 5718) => 1.02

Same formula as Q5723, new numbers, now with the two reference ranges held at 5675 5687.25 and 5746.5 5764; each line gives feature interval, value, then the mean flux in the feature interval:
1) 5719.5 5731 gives -0.01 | 15.6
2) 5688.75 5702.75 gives 0.00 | 15.3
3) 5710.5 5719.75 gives 0.01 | 15.2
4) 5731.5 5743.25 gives 0.01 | 15.3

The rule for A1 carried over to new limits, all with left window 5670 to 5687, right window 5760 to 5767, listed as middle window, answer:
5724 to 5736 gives 0.0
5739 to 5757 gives 0.0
